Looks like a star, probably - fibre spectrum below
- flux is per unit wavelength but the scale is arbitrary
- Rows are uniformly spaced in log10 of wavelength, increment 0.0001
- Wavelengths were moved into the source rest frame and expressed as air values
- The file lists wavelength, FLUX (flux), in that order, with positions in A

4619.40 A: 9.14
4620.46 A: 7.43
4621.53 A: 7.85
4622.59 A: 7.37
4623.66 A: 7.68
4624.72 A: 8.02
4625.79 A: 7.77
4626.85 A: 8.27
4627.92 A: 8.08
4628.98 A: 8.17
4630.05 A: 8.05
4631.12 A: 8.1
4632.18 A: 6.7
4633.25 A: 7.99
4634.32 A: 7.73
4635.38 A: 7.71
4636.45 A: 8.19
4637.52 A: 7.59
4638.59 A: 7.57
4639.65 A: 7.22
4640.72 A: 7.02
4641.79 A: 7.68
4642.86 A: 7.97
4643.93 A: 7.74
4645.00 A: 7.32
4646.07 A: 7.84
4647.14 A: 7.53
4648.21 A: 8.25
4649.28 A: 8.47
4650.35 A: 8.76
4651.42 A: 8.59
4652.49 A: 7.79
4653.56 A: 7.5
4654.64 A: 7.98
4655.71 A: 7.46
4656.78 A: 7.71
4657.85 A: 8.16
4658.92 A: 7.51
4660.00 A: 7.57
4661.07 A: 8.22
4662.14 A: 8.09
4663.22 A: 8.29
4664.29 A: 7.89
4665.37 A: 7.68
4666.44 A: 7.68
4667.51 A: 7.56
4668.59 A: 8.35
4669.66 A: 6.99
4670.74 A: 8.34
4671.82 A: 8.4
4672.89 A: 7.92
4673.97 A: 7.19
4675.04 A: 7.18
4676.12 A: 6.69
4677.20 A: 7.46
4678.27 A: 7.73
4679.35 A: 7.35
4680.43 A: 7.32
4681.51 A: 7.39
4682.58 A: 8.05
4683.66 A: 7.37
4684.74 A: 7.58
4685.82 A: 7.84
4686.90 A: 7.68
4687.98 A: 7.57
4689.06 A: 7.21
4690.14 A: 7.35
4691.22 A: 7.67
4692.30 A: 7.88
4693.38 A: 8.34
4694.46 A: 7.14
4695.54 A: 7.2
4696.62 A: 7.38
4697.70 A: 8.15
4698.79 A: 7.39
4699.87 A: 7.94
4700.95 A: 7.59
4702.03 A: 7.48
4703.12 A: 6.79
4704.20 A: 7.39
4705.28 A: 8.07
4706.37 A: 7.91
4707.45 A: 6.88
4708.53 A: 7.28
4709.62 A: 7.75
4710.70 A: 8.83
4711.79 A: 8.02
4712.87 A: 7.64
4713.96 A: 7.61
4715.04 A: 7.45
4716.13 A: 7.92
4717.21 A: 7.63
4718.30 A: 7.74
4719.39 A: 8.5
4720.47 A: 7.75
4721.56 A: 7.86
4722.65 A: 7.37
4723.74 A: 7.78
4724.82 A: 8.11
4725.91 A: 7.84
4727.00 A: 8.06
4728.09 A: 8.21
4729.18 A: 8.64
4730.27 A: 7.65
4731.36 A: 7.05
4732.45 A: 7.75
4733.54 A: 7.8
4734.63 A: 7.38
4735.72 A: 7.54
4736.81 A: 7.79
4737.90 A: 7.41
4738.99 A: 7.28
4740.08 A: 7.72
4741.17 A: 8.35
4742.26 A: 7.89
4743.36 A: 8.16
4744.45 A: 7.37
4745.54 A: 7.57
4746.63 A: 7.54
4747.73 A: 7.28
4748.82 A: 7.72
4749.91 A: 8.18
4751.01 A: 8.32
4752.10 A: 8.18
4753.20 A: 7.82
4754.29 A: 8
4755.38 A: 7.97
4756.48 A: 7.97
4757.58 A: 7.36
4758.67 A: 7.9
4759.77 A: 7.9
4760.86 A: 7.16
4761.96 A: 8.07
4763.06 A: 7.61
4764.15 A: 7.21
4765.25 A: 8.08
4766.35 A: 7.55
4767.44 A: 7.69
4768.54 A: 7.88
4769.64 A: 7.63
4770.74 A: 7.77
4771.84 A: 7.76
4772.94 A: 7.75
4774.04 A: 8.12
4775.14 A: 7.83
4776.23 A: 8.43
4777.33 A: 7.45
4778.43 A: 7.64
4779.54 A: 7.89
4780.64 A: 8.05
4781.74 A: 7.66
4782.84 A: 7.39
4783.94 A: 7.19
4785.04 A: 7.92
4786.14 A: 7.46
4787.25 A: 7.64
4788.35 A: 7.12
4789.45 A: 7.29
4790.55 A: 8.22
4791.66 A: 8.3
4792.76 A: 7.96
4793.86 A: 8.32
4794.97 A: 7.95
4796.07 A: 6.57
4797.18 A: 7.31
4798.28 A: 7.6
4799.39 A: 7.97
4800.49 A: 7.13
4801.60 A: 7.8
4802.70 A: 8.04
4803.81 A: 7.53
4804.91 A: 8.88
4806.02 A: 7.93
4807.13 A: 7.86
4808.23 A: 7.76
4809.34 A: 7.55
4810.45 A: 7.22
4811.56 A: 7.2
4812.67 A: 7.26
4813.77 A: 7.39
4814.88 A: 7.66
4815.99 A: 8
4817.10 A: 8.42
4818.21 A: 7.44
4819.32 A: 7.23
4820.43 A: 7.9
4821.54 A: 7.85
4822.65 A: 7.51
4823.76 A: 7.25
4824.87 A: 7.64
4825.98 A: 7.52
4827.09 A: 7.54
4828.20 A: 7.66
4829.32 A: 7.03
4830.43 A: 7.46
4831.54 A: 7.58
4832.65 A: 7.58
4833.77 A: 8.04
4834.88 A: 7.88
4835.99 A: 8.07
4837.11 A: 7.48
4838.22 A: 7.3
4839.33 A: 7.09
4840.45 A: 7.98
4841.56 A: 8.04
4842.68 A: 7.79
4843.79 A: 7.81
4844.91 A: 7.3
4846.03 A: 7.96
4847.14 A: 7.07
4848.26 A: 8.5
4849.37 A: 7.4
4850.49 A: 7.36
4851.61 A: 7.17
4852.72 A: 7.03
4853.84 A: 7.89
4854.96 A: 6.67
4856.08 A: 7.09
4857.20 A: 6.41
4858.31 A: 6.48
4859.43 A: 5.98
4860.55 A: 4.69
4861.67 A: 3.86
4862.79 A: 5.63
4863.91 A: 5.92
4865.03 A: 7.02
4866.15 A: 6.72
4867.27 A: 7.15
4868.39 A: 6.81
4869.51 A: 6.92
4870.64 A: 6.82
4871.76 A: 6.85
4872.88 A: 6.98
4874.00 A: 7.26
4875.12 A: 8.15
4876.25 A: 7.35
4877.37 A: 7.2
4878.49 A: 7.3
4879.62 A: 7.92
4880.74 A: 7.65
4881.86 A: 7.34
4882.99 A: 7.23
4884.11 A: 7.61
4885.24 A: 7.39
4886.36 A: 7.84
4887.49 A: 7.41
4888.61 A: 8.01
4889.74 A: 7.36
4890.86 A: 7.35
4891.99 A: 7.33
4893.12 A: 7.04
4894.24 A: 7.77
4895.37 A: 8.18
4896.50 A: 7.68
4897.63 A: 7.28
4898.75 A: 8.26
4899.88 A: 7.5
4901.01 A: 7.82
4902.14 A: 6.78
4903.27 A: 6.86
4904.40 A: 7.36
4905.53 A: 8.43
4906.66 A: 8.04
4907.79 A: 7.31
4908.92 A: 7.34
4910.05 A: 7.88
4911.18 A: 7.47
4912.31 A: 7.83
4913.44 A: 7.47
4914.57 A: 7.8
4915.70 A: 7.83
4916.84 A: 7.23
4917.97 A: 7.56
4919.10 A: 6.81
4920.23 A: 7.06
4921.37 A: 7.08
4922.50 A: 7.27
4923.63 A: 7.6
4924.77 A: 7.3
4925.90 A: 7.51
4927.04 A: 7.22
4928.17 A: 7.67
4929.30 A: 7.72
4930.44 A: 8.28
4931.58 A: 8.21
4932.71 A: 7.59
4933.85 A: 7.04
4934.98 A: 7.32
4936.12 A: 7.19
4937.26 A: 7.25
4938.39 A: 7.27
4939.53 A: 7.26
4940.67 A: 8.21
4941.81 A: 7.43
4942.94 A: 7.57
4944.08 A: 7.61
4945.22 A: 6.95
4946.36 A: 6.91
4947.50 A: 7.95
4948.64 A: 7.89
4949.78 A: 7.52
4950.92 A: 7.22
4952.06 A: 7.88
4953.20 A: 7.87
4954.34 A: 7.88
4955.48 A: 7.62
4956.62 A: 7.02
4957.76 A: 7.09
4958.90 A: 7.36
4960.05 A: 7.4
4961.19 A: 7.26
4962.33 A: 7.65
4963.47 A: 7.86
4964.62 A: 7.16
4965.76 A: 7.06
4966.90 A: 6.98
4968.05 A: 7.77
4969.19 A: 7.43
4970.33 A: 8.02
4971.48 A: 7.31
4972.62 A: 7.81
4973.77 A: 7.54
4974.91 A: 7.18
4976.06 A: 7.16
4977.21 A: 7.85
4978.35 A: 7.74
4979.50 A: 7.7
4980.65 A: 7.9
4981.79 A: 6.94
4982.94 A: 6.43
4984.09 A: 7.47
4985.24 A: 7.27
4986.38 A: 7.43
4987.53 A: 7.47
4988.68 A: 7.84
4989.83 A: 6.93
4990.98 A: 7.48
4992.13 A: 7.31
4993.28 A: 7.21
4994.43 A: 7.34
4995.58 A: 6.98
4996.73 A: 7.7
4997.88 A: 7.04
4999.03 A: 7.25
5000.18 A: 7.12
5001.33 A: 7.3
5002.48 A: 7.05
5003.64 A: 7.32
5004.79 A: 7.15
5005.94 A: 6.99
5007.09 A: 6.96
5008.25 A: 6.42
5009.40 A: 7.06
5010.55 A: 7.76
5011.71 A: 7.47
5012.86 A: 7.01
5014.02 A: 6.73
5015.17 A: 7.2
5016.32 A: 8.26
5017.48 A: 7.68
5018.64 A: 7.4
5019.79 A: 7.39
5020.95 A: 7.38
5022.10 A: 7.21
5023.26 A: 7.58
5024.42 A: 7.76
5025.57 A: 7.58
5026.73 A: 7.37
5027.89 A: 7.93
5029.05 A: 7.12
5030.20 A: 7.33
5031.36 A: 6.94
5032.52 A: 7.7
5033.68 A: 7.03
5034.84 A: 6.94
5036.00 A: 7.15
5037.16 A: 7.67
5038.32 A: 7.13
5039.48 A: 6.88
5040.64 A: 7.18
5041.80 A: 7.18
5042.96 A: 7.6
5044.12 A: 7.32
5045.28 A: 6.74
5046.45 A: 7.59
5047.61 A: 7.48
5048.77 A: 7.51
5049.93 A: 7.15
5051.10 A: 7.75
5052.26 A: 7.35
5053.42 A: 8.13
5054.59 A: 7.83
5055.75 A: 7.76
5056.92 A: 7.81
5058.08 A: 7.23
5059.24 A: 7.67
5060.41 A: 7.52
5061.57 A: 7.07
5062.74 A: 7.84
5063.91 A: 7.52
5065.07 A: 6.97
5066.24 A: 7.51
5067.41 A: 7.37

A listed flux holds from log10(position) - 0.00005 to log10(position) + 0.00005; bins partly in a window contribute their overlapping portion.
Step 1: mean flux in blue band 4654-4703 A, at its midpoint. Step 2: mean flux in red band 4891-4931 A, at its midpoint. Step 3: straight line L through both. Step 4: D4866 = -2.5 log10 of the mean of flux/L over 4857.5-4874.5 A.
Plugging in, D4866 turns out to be 0.19 mag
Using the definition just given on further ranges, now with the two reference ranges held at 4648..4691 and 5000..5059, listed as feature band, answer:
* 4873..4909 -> -0.005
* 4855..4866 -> 0.254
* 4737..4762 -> -0.017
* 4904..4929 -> -0.005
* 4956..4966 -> 0.014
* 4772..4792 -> -0.016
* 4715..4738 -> -0.016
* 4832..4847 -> -0.020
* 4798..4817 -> -0.016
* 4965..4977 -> -0.003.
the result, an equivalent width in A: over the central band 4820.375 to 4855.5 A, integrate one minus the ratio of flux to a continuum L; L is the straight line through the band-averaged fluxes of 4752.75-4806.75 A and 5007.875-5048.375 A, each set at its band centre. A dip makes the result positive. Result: 0.4 A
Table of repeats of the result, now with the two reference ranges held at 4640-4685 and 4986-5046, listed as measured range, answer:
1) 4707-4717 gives 0.0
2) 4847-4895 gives 2.7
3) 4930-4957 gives -0.6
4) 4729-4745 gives -0.1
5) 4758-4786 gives -0.5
